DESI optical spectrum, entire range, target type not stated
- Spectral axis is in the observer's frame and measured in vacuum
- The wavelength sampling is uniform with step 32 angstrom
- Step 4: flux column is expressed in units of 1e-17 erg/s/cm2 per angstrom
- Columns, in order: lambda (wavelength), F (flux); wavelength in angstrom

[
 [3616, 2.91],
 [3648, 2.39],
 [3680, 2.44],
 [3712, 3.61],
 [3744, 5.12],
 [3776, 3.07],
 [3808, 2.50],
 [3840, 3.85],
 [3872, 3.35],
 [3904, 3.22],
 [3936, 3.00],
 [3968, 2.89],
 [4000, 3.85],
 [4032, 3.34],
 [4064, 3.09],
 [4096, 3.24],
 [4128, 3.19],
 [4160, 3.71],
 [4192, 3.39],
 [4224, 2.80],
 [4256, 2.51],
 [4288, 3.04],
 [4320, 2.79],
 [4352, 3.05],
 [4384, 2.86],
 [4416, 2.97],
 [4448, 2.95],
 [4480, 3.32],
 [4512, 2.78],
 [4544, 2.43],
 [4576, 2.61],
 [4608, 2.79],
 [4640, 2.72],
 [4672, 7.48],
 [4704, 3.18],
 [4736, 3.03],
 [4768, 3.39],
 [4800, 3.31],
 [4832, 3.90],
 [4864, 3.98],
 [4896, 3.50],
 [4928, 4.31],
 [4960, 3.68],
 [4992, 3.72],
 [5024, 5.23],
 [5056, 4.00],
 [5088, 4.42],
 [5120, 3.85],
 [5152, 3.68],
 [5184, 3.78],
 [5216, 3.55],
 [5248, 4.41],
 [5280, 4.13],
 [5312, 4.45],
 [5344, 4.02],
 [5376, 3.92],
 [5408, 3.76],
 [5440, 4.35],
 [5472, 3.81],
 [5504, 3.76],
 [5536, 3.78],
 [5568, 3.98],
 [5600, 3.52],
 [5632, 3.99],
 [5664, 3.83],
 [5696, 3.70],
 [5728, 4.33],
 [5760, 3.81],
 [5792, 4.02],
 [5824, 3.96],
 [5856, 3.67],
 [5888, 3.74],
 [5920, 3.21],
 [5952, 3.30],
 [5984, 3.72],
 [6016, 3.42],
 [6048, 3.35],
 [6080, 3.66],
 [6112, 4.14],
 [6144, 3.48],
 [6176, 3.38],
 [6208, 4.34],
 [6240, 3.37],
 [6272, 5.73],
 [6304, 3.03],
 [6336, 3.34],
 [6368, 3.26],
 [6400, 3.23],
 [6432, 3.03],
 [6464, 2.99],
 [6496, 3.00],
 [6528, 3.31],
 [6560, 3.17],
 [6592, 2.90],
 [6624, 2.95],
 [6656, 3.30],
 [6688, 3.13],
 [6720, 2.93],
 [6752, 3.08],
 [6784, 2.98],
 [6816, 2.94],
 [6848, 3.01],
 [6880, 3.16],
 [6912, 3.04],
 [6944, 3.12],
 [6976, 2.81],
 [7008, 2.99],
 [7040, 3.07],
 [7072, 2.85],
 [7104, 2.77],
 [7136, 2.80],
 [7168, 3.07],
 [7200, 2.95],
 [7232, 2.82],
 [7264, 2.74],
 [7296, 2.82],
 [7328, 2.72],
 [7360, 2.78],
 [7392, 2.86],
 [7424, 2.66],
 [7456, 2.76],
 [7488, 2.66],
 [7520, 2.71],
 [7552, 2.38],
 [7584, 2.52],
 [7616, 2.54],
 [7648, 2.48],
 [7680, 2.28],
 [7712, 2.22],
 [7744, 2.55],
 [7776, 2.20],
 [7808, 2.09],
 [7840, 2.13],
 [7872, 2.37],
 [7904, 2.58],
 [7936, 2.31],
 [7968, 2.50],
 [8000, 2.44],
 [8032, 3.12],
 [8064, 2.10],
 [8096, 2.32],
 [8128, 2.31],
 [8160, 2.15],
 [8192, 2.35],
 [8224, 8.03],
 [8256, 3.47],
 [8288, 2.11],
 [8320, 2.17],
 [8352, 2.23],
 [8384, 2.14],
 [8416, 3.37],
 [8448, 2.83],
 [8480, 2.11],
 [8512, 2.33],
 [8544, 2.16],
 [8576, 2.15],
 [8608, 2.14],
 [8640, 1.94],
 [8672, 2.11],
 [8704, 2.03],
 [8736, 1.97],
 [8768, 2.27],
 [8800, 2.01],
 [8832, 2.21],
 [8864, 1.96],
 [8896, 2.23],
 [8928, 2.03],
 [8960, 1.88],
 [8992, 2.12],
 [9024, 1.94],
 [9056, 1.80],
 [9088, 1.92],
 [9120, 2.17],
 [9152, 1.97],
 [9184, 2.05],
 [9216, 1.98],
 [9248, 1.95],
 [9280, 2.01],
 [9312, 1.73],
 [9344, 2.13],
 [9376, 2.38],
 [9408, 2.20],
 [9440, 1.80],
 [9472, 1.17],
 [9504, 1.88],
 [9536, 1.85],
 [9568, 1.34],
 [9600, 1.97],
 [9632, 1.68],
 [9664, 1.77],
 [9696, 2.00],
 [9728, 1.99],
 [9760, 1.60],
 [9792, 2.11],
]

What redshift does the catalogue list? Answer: 0.254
